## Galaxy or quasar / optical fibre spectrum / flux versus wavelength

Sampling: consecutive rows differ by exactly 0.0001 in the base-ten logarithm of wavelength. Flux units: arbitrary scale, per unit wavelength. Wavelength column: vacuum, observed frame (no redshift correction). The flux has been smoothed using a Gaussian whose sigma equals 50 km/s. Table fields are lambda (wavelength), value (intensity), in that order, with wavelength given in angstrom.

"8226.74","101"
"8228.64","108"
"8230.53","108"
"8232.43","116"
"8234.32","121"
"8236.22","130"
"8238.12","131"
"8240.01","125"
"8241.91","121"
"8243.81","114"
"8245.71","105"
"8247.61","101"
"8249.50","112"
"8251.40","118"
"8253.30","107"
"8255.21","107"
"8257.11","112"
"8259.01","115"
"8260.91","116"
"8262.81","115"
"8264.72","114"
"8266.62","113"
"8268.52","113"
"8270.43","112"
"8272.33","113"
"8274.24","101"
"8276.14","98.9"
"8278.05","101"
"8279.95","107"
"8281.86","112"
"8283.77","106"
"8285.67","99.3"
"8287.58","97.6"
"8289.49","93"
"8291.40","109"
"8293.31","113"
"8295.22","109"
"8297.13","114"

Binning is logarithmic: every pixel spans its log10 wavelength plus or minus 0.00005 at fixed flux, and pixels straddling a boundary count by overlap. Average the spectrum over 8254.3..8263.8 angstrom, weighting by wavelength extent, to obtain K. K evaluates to 113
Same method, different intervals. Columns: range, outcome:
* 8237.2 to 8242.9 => 126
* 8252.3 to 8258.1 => 109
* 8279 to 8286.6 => 106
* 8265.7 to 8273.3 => 113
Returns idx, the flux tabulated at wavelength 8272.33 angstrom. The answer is 113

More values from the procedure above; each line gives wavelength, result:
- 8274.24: 101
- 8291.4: 109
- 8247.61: 101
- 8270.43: 112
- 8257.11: 112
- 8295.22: 109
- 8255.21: 107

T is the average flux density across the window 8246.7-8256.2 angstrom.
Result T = 109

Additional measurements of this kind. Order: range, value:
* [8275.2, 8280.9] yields 102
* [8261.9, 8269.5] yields 114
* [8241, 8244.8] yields 117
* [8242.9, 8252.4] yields 110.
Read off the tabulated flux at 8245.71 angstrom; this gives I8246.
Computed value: 105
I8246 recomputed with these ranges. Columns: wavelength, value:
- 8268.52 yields 113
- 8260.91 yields 116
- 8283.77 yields 106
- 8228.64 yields 108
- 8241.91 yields 121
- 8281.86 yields 112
